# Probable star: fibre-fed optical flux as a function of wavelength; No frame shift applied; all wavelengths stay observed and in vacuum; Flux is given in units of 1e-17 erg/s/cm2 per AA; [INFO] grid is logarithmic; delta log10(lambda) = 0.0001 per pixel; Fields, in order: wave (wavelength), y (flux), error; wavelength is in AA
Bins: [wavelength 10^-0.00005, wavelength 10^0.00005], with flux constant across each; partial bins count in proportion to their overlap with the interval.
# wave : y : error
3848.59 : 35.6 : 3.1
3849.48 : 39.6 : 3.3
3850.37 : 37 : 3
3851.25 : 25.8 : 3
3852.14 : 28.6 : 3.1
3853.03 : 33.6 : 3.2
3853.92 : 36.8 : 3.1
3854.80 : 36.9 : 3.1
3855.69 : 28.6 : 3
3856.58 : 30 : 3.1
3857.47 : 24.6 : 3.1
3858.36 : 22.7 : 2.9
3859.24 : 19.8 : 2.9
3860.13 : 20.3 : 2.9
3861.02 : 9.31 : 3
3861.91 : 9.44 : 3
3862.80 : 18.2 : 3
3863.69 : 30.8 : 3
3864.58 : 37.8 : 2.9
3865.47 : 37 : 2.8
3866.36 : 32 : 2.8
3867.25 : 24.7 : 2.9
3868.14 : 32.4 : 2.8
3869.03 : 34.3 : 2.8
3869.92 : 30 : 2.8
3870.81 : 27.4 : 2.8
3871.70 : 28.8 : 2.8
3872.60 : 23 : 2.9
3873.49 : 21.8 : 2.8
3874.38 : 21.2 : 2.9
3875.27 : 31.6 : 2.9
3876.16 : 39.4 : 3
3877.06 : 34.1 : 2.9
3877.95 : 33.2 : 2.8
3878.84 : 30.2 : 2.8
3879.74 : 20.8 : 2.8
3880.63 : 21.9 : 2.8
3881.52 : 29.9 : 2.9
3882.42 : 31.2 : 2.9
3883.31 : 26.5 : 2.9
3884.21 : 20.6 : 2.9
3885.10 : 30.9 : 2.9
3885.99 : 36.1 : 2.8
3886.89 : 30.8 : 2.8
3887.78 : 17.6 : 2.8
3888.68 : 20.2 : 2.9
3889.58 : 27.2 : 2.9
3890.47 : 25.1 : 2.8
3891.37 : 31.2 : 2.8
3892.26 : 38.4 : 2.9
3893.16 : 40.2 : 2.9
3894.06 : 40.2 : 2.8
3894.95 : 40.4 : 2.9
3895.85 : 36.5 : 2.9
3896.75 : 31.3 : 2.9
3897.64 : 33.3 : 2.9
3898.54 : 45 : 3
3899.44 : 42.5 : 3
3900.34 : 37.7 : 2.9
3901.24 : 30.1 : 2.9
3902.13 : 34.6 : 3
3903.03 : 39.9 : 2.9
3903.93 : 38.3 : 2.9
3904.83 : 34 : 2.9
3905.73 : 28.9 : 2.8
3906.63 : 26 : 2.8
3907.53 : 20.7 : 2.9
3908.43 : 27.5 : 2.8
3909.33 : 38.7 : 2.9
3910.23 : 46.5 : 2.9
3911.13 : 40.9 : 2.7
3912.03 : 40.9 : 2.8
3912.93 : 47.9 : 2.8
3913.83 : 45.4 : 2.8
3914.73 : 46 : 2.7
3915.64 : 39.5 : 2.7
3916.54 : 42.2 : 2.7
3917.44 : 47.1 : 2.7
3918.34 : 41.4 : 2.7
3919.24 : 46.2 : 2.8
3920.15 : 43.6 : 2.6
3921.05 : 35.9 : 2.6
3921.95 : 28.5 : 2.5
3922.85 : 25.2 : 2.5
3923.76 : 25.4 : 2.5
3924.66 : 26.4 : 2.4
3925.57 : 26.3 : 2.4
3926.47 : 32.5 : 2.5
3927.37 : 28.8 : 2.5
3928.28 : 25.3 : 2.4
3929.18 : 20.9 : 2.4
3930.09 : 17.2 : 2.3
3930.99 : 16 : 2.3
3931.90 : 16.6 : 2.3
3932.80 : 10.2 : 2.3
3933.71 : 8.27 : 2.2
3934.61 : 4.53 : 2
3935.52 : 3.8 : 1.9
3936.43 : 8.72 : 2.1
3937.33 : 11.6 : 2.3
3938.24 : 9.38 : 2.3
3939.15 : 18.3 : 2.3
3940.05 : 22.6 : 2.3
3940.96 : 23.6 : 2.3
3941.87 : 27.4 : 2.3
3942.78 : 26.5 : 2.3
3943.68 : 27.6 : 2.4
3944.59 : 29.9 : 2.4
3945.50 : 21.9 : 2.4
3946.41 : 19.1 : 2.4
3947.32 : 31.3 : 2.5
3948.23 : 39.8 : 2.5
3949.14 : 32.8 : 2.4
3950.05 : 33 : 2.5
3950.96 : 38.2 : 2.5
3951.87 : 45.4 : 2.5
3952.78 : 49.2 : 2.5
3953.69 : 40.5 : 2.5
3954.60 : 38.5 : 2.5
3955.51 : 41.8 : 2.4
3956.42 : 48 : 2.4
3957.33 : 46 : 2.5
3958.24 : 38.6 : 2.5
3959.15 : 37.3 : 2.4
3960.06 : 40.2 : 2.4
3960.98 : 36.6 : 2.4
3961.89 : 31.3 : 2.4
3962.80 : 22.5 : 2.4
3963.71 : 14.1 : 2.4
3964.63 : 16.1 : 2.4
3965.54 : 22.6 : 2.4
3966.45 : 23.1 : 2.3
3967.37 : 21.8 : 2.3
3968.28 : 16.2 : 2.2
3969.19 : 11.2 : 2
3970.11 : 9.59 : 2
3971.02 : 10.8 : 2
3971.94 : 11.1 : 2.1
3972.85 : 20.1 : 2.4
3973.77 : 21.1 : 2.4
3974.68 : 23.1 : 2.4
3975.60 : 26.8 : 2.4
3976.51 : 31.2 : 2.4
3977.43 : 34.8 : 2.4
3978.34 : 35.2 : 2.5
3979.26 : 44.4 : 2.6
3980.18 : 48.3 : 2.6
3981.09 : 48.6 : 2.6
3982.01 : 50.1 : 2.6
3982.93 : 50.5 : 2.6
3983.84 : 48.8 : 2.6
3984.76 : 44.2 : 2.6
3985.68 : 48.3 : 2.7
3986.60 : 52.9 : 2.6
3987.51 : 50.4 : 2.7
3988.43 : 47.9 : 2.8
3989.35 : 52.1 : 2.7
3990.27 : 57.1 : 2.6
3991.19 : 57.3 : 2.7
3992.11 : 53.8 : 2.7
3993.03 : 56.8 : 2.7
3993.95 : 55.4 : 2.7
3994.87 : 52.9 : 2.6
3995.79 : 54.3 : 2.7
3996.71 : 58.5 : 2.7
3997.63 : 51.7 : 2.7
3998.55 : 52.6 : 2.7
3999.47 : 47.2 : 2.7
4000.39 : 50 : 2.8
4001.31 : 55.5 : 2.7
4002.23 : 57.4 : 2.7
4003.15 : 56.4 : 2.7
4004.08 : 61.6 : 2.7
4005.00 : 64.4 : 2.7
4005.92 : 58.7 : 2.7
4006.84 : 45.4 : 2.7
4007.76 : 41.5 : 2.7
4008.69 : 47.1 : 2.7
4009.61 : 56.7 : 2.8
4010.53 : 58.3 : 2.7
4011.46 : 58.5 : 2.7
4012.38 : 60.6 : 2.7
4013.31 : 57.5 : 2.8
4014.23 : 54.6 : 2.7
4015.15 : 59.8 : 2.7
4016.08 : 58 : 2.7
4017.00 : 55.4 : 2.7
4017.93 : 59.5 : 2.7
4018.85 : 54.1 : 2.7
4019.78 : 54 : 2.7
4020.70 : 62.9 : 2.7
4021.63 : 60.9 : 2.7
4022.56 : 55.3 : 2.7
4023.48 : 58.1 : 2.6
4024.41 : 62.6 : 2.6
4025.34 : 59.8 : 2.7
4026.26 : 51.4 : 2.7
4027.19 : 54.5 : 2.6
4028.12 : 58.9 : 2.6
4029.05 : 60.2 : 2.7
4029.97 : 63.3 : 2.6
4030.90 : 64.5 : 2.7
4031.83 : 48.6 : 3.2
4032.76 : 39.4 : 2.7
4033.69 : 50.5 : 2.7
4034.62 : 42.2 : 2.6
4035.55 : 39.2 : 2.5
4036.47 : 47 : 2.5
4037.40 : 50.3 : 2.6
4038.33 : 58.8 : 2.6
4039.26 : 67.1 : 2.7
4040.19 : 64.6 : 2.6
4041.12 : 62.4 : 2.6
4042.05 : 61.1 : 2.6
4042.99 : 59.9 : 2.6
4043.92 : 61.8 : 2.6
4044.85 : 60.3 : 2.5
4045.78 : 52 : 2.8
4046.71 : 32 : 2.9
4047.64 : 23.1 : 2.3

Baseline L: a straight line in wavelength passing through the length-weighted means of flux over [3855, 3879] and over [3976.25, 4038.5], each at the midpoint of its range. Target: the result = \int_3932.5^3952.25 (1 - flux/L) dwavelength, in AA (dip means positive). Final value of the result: 9.1 AA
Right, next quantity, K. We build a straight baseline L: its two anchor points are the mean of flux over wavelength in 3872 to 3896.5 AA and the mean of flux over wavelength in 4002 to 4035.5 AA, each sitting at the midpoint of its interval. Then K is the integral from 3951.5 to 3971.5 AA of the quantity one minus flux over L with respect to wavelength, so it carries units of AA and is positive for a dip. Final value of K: 6.4 AA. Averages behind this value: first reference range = 29.6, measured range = 30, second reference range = 55.7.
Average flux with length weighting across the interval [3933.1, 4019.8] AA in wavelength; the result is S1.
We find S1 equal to 39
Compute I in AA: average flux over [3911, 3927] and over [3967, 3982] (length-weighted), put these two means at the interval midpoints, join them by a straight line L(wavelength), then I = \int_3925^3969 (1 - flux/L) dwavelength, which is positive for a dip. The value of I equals 7.5 AA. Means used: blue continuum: 37.7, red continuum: 26.7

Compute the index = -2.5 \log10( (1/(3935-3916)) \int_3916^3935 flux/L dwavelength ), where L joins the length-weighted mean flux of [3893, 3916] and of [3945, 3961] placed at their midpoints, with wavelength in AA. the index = 0.348 mag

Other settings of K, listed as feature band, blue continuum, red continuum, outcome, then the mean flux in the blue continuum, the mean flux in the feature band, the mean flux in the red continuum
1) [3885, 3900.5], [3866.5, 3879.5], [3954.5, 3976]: -2.69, 29.4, 33.6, 26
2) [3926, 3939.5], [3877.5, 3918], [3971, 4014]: 8.14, 34.1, 15.5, 47.8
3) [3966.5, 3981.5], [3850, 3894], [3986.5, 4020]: 7.15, 28.3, 25.8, 54.8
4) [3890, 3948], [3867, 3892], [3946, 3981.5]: -1.57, 28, 30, 30.8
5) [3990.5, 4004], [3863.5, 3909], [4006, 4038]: -1.16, 31.1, 54.5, 54.5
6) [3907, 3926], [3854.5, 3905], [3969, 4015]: -1.09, 29.8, 37.2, 46.4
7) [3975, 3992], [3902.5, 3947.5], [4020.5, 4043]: -0.96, 28.2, 46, 56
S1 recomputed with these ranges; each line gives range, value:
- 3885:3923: 36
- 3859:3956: 29.8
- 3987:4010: 53.7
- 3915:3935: 27.9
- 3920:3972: 25.7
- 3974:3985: 40.1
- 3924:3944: 18.8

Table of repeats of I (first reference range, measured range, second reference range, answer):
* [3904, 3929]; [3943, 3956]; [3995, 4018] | 2.4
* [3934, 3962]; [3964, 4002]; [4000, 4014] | 5.4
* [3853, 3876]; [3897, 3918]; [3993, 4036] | -1.7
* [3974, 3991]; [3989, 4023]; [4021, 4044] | -4.0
